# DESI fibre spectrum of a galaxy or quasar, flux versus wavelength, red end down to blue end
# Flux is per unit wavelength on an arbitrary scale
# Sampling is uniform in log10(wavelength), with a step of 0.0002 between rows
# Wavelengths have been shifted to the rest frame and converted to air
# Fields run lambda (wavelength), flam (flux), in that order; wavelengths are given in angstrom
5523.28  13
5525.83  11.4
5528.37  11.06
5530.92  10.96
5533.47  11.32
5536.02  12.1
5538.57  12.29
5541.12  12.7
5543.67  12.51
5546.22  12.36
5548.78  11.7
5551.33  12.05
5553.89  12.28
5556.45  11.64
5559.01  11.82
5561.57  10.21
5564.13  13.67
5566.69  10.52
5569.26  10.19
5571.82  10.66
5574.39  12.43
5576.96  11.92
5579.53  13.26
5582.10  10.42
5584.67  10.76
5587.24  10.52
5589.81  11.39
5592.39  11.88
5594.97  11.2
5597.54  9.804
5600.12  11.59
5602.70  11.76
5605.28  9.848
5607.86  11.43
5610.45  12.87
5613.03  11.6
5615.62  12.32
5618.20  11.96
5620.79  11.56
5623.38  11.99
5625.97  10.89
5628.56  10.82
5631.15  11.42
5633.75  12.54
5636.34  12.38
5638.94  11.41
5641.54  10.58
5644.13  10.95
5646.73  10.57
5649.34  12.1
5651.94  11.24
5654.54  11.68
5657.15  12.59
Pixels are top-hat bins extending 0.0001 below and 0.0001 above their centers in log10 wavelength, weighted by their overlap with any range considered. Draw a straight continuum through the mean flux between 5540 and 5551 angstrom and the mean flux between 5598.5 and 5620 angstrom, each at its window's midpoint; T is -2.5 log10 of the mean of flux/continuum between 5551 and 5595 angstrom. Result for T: 0.05 mag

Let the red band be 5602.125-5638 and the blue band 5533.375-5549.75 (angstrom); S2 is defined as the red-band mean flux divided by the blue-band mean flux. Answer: 0.96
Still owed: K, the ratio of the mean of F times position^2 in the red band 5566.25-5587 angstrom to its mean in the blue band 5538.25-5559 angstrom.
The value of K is 0.9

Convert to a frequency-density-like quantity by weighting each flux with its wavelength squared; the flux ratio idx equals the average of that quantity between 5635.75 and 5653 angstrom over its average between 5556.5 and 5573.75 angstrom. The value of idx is 1.0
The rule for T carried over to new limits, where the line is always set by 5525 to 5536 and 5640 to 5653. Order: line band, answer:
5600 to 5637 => -0.05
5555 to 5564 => -0.03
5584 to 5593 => 0.01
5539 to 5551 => -0.10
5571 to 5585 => -0.04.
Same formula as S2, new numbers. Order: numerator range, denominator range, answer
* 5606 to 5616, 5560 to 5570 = 1.06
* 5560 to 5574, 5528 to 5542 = 0.95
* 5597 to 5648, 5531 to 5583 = 0.97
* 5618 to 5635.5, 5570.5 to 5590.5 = 1.02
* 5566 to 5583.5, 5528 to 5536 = 1.01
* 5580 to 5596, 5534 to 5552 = 0.91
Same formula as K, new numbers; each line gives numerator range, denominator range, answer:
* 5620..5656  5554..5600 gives 1.03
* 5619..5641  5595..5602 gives 1.08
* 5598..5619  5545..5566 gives 0.99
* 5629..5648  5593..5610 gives 1.04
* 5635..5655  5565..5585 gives 1.03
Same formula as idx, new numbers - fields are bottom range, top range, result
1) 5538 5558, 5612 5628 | 0.98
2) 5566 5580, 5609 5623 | 1.07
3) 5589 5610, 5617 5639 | 1.06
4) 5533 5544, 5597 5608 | 0.91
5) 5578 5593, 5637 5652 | 1.01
